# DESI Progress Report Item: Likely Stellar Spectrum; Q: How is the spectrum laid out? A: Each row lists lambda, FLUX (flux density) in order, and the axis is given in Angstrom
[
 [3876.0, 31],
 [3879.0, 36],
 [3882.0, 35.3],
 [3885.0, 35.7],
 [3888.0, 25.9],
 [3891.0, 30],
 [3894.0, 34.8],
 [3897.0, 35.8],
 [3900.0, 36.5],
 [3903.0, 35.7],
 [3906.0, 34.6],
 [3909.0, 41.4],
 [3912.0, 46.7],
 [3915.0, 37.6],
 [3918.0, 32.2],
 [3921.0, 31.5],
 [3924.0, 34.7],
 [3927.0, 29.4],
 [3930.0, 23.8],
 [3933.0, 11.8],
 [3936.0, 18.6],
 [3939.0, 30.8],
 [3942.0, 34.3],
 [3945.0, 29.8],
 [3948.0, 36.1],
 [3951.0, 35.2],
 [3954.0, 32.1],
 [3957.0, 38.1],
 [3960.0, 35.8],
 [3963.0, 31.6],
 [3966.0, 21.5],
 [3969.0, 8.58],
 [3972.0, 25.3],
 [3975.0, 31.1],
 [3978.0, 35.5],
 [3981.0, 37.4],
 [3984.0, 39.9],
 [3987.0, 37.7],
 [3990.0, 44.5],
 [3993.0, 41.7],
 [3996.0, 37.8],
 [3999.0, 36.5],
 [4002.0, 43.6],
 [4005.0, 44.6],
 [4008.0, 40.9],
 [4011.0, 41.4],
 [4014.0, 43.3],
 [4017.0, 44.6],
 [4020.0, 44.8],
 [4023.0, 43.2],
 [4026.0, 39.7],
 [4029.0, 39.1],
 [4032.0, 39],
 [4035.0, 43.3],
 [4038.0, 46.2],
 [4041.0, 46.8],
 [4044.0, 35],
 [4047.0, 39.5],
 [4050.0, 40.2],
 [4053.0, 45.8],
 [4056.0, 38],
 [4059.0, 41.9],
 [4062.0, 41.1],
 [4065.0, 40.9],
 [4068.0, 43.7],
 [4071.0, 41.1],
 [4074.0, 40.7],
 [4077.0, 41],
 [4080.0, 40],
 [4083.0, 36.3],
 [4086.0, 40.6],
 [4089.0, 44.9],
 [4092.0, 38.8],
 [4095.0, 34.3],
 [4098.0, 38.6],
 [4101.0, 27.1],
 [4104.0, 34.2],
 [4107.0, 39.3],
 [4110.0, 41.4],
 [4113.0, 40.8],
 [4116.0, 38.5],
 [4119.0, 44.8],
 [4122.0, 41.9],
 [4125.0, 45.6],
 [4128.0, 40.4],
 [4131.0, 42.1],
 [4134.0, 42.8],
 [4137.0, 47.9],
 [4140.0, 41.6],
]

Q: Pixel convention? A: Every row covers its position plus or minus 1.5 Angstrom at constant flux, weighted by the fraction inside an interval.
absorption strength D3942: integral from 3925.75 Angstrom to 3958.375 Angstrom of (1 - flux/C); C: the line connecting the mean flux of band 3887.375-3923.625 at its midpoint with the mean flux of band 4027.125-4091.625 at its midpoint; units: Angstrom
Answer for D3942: 6.9 Angstrom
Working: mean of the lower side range 35.4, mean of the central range 29.1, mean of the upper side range 41.1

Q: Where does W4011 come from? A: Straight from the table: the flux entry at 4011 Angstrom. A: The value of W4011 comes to 41.4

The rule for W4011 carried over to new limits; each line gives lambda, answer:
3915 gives 37.6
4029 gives 39.1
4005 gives 44.6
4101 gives 27.1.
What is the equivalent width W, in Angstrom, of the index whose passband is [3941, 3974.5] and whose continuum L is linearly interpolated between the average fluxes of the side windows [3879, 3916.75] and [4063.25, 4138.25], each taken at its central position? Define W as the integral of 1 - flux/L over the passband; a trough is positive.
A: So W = 6.57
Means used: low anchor 35.8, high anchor 40.3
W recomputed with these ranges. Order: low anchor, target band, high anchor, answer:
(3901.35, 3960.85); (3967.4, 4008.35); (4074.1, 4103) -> -1.6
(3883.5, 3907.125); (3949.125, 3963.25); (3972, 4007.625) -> 0.8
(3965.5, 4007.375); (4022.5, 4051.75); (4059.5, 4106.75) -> -3.2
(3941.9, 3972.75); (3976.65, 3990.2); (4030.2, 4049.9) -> -2.0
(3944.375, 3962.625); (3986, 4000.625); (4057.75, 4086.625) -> -1.2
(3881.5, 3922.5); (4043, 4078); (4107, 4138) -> -0.4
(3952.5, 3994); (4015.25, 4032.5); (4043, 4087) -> -2.3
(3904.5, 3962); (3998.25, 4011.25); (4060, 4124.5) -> -2.2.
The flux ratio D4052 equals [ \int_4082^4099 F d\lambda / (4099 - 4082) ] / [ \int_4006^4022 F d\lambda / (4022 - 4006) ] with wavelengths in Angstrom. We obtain 0.9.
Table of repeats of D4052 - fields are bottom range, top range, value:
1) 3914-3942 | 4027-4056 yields 1.48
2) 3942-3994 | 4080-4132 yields 1.19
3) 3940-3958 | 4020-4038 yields 1.22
